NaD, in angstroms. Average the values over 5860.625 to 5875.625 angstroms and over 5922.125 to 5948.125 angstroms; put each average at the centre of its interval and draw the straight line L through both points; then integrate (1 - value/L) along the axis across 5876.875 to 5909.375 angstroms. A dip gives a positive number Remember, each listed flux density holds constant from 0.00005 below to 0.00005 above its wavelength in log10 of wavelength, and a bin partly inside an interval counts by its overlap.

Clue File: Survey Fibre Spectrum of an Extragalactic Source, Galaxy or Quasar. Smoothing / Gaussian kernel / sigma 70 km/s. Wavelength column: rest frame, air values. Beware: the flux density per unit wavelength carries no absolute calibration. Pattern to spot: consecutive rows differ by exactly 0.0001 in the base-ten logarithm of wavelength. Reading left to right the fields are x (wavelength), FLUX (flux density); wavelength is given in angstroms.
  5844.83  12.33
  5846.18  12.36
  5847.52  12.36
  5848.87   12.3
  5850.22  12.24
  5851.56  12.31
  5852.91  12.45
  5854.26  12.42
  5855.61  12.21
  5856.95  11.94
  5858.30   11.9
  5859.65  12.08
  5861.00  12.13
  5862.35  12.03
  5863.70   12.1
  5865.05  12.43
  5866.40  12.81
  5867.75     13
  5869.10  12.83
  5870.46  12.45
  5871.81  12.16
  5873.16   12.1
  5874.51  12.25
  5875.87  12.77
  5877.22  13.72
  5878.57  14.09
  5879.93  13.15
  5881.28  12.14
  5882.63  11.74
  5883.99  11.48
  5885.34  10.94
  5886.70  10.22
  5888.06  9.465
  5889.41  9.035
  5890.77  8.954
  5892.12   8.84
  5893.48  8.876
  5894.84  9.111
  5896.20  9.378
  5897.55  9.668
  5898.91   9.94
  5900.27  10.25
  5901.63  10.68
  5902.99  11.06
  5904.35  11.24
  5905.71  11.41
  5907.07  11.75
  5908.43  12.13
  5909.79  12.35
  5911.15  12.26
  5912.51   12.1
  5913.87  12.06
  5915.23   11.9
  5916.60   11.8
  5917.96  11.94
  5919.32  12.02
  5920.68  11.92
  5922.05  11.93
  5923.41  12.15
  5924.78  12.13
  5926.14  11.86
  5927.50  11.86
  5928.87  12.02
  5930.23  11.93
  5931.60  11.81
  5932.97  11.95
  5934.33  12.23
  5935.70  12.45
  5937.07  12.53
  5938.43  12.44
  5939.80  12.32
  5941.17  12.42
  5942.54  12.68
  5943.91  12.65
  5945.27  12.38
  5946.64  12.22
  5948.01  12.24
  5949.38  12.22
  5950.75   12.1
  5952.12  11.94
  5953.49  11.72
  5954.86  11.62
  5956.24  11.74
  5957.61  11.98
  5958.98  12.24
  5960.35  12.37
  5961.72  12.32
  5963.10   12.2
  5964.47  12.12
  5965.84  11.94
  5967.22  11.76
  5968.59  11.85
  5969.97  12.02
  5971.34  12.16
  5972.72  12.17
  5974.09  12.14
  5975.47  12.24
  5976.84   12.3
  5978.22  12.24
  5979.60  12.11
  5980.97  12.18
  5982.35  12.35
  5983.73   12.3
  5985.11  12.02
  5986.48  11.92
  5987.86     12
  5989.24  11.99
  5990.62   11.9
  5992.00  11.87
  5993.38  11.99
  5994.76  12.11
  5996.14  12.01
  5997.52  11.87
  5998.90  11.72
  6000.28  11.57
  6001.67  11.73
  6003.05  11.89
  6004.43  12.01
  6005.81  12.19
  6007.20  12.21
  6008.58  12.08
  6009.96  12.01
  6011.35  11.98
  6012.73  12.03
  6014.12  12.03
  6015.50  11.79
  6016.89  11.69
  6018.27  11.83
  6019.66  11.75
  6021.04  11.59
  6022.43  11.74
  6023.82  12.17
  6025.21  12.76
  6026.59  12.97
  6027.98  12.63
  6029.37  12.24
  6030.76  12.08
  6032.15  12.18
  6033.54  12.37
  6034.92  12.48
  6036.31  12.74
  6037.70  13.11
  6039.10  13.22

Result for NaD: 4.1 angstroms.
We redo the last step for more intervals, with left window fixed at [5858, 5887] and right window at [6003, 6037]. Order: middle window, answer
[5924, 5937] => 0.2 angstroms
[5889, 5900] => 2.7 angstroms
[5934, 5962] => 0.0 angstroms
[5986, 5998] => 0.2 angstroms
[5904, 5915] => 0.3 angstroms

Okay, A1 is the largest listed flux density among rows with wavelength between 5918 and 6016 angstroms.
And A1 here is 12.68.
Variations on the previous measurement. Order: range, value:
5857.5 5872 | 13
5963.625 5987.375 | 12.35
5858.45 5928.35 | 14.09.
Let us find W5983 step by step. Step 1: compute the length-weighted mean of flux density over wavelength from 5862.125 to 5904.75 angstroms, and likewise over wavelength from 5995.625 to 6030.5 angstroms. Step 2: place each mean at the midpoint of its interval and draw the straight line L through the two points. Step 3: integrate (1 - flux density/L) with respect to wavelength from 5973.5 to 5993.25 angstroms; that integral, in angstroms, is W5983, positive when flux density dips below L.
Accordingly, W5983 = -0.44 angstroms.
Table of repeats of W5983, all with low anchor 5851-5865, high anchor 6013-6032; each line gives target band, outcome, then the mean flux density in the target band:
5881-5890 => 1.1 angstroms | 10.7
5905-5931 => 0.4 angstroms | 12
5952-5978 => 0.2 angstroms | 12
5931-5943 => -0.2 angstroms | 12.3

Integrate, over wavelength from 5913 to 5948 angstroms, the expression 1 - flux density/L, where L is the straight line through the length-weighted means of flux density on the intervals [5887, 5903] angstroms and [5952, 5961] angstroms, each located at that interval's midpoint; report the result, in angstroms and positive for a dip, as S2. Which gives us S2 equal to -3.91 angstroms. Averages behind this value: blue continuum 9.56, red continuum 11.9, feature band 12.1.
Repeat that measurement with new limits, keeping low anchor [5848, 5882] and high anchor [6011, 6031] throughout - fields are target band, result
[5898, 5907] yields 1.15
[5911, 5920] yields 0.26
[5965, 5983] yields 0.14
